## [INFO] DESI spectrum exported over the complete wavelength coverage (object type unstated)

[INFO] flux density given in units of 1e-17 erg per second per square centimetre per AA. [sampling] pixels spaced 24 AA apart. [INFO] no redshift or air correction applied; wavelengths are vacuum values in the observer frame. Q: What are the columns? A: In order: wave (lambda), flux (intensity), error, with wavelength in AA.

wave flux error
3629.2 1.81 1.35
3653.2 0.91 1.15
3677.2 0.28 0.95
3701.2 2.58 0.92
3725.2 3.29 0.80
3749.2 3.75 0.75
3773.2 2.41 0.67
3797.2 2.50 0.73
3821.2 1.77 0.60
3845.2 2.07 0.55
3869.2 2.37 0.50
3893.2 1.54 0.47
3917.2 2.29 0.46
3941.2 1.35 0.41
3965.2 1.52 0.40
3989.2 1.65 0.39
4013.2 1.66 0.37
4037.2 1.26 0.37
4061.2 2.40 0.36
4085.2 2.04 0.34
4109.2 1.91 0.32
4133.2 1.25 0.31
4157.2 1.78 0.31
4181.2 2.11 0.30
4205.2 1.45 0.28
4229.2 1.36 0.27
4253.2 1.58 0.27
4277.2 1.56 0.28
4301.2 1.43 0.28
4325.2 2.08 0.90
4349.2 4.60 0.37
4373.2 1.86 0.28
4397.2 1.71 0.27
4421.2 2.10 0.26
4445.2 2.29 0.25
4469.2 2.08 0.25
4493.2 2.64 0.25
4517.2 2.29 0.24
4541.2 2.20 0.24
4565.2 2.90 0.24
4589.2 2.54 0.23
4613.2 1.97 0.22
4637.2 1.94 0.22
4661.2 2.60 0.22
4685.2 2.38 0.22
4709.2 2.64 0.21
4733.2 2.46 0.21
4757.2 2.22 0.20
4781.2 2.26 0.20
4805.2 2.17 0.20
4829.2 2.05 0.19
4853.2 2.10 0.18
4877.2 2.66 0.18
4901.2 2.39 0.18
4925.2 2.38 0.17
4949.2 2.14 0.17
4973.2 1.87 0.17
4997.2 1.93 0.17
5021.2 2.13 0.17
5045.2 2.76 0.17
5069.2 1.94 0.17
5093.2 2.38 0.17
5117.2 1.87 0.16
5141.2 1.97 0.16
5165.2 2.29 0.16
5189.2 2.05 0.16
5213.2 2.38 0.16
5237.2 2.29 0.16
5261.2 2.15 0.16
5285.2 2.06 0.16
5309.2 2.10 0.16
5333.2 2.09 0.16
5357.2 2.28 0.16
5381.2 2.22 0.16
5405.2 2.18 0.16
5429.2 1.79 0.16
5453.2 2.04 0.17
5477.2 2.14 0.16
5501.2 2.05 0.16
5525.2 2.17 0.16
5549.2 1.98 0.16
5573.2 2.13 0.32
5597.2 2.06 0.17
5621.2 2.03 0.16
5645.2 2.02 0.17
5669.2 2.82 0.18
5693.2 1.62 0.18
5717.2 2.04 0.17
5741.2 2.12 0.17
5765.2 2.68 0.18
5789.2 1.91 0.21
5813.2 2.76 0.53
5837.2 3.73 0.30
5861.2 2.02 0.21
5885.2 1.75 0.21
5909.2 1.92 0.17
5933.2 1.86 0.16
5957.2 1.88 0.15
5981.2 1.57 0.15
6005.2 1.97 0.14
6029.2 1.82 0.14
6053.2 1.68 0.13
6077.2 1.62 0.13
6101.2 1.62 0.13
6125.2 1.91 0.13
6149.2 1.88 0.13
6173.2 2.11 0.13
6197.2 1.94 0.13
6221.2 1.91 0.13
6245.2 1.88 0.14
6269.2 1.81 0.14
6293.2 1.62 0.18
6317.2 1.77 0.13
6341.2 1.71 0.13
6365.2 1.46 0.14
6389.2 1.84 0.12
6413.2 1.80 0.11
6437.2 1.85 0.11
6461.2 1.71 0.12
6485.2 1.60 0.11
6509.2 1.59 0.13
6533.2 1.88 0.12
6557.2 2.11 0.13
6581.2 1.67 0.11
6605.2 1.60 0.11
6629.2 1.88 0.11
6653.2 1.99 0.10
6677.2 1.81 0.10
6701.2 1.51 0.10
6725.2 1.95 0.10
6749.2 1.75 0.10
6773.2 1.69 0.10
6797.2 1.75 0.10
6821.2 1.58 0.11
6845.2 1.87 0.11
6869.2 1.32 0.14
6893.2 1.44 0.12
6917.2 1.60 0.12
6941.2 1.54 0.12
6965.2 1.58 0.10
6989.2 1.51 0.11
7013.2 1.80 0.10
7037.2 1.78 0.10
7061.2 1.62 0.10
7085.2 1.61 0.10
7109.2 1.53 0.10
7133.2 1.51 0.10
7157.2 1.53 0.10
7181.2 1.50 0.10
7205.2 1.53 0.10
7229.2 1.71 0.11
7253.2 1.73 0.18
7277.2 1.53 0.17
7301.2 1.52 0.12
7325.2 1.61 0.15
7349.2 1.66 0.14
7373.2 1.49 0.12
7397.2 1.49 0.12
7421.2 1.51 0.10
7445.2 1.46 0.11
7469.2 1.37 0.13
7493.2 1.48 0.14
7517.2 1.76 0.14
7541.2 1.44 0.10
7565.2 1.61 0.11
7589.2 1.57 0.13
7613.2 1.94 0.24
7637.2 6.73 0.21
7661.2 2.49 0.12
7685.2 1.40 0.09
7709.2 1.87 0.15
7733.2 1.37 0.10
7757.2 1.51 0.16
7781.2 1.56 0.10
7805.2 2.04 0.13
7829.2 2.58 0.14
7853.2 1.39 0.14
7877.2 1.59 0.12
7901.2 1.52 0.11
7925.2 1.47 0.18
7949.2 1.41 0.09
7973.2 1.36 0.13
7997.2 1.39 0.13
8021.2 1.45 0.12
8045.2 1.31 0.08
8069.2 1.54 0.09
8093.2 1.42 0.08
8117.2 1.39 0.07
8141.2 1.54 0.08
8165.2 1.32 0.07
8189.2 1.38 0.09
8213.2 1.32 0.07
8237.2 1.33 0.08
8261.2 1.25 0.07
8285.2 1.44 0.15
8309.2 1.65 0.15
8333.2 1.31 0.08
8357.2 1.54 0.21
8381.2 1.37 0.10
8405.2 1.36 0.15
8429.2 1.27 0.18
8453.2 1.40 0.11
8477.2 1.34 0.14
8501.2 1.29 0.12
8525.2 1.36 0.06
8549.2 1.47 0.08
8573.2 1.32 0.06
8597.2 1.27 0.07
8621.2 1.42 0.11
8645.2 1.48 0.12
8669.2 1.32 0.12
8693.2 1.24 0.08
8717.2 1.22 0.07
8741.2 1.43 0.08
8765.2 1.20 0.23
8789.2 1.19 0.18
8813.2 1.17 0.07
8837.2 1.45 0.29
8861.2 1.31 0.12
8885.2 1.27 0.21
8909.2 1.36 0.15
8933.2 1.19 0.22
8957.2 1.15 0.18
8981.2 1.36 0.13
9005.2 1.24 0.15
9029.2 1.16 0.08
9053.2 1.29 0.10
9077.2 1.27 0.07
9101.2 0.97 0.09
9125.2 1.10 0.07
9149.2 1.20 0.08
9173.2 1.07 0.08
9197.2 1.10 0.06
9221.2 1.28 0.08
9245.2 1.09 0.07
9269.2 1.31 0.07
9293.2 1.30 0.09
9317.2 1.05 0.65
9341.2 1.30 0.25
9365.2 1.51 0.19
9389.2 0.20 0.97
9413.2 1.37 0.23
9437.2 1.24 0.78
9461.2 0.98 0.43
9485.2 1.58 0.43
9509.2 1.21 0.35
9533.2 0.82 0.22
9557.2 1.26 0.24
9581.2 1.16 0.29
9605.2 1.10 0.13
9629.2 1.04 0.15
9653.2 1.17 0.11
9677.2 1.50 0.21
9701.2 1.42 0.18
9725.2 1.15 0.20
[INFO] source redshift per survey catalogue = 0.164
